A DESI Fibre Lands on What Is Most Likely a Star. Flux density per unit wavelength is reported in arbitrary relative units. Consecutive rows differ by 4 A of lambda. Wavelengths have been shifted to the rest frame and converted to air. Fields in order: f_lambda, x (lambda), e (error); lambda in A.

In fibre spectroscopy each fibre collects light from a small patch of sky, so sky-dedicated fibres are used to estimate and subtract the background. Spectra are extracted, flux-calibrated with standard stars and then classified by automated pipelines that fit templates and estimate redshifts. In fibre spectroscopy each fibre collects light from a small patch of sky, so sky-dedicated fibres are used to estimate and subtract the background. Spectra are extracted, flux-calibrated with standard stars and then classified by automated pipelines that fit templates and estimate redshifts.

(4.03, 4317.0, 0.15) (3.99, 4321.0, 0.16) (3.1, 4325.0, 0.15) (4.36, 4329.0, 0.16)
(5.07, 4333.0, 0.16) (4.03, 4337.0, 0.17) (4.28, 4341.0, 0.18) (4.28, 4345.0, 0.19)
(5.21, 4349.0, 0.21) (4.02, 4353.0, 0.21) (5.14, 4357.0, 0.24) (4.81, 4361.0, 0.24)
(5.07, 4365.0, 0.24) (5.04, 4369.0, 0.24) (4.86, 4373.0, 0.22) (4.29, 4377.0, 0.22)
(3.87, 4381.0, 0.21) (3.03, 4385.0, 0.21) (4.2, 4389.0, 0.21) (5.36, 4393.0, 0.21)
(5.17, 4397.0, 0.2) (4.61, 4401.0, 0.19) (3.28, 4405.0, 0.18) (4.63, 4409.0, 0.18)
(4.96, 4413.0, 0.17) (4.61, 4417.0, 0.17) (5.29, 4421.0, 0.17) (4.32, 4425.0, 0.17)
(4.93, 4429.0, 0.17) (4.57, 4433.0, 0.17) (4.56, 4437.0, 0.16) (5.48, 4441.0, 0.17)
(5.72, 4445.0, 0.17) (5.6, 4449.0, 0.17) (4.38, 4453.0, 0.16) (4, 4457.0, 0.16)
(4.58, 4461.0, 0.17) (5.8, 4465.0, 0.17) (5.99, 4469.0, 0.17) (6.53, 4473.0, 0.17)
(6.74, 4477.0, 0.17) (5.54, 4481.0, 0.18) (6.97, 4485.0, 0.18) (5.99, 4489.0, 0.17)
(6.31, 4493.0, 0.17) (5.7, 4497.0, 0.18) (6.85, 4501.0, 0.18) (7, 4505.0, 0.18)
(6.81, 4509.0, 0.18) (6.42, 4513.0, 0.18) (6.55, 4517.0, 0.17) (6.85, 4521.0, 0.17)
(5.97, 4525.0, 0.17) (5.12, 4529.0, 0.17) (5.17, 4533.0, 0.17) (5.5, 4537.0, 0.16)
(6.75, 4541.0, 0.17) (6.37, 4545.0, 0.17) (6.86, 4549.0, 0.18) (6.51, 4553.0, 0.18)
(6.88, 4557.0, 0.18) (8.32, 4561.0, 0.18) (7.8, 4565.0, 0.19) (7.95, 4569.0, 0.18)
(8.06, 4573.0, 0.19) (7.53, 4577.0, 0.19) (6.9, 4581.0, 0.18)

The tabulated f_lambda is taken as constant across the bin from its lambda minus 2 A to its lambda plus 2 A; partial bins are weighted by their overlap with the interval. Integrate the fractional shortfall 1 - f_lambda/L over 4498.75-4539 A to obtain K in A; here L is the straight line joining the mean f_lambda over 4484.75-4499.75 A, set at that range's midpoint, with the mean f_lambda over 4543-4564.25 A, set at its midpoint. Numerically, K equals 1.9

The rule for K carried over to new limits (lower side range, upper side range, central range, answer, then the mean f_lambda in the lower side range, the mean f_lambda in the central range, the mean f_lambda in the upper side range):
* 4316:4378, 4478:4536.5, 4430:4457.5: 2.9 A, 4.48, 4.95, 6.22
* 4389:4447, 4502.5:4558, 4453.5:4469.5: 1.4 A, 4.8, 4.94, 6.33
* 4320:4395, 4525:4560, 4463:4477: -1.8 A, 4.43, 6.2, 6.2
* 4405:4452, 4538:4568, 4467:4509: -3.3 A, 4.89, 6.38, 7.05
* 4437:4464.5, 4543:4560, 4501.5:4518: -1.9 A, 4.98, 6.72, 6.75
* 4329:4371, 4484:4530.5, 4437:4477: 3.2 A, 4.68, 5.37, 6.38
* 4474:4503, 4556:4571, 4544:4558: 1.6 A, 6.31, 6.66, 7.79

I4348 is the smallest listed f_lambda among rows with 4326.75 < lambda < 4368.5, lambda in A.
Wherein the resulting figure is 4.02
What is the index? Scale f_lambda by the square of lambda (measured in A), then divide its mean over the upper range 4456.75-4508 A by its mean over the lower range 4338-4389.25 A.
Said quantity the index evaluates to 1.4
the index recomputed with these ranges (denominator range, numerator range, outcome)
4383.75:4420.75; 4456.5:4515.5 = 1.42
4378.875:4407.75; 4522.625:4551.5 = 1.51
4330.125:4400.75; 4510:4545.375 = 1.43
